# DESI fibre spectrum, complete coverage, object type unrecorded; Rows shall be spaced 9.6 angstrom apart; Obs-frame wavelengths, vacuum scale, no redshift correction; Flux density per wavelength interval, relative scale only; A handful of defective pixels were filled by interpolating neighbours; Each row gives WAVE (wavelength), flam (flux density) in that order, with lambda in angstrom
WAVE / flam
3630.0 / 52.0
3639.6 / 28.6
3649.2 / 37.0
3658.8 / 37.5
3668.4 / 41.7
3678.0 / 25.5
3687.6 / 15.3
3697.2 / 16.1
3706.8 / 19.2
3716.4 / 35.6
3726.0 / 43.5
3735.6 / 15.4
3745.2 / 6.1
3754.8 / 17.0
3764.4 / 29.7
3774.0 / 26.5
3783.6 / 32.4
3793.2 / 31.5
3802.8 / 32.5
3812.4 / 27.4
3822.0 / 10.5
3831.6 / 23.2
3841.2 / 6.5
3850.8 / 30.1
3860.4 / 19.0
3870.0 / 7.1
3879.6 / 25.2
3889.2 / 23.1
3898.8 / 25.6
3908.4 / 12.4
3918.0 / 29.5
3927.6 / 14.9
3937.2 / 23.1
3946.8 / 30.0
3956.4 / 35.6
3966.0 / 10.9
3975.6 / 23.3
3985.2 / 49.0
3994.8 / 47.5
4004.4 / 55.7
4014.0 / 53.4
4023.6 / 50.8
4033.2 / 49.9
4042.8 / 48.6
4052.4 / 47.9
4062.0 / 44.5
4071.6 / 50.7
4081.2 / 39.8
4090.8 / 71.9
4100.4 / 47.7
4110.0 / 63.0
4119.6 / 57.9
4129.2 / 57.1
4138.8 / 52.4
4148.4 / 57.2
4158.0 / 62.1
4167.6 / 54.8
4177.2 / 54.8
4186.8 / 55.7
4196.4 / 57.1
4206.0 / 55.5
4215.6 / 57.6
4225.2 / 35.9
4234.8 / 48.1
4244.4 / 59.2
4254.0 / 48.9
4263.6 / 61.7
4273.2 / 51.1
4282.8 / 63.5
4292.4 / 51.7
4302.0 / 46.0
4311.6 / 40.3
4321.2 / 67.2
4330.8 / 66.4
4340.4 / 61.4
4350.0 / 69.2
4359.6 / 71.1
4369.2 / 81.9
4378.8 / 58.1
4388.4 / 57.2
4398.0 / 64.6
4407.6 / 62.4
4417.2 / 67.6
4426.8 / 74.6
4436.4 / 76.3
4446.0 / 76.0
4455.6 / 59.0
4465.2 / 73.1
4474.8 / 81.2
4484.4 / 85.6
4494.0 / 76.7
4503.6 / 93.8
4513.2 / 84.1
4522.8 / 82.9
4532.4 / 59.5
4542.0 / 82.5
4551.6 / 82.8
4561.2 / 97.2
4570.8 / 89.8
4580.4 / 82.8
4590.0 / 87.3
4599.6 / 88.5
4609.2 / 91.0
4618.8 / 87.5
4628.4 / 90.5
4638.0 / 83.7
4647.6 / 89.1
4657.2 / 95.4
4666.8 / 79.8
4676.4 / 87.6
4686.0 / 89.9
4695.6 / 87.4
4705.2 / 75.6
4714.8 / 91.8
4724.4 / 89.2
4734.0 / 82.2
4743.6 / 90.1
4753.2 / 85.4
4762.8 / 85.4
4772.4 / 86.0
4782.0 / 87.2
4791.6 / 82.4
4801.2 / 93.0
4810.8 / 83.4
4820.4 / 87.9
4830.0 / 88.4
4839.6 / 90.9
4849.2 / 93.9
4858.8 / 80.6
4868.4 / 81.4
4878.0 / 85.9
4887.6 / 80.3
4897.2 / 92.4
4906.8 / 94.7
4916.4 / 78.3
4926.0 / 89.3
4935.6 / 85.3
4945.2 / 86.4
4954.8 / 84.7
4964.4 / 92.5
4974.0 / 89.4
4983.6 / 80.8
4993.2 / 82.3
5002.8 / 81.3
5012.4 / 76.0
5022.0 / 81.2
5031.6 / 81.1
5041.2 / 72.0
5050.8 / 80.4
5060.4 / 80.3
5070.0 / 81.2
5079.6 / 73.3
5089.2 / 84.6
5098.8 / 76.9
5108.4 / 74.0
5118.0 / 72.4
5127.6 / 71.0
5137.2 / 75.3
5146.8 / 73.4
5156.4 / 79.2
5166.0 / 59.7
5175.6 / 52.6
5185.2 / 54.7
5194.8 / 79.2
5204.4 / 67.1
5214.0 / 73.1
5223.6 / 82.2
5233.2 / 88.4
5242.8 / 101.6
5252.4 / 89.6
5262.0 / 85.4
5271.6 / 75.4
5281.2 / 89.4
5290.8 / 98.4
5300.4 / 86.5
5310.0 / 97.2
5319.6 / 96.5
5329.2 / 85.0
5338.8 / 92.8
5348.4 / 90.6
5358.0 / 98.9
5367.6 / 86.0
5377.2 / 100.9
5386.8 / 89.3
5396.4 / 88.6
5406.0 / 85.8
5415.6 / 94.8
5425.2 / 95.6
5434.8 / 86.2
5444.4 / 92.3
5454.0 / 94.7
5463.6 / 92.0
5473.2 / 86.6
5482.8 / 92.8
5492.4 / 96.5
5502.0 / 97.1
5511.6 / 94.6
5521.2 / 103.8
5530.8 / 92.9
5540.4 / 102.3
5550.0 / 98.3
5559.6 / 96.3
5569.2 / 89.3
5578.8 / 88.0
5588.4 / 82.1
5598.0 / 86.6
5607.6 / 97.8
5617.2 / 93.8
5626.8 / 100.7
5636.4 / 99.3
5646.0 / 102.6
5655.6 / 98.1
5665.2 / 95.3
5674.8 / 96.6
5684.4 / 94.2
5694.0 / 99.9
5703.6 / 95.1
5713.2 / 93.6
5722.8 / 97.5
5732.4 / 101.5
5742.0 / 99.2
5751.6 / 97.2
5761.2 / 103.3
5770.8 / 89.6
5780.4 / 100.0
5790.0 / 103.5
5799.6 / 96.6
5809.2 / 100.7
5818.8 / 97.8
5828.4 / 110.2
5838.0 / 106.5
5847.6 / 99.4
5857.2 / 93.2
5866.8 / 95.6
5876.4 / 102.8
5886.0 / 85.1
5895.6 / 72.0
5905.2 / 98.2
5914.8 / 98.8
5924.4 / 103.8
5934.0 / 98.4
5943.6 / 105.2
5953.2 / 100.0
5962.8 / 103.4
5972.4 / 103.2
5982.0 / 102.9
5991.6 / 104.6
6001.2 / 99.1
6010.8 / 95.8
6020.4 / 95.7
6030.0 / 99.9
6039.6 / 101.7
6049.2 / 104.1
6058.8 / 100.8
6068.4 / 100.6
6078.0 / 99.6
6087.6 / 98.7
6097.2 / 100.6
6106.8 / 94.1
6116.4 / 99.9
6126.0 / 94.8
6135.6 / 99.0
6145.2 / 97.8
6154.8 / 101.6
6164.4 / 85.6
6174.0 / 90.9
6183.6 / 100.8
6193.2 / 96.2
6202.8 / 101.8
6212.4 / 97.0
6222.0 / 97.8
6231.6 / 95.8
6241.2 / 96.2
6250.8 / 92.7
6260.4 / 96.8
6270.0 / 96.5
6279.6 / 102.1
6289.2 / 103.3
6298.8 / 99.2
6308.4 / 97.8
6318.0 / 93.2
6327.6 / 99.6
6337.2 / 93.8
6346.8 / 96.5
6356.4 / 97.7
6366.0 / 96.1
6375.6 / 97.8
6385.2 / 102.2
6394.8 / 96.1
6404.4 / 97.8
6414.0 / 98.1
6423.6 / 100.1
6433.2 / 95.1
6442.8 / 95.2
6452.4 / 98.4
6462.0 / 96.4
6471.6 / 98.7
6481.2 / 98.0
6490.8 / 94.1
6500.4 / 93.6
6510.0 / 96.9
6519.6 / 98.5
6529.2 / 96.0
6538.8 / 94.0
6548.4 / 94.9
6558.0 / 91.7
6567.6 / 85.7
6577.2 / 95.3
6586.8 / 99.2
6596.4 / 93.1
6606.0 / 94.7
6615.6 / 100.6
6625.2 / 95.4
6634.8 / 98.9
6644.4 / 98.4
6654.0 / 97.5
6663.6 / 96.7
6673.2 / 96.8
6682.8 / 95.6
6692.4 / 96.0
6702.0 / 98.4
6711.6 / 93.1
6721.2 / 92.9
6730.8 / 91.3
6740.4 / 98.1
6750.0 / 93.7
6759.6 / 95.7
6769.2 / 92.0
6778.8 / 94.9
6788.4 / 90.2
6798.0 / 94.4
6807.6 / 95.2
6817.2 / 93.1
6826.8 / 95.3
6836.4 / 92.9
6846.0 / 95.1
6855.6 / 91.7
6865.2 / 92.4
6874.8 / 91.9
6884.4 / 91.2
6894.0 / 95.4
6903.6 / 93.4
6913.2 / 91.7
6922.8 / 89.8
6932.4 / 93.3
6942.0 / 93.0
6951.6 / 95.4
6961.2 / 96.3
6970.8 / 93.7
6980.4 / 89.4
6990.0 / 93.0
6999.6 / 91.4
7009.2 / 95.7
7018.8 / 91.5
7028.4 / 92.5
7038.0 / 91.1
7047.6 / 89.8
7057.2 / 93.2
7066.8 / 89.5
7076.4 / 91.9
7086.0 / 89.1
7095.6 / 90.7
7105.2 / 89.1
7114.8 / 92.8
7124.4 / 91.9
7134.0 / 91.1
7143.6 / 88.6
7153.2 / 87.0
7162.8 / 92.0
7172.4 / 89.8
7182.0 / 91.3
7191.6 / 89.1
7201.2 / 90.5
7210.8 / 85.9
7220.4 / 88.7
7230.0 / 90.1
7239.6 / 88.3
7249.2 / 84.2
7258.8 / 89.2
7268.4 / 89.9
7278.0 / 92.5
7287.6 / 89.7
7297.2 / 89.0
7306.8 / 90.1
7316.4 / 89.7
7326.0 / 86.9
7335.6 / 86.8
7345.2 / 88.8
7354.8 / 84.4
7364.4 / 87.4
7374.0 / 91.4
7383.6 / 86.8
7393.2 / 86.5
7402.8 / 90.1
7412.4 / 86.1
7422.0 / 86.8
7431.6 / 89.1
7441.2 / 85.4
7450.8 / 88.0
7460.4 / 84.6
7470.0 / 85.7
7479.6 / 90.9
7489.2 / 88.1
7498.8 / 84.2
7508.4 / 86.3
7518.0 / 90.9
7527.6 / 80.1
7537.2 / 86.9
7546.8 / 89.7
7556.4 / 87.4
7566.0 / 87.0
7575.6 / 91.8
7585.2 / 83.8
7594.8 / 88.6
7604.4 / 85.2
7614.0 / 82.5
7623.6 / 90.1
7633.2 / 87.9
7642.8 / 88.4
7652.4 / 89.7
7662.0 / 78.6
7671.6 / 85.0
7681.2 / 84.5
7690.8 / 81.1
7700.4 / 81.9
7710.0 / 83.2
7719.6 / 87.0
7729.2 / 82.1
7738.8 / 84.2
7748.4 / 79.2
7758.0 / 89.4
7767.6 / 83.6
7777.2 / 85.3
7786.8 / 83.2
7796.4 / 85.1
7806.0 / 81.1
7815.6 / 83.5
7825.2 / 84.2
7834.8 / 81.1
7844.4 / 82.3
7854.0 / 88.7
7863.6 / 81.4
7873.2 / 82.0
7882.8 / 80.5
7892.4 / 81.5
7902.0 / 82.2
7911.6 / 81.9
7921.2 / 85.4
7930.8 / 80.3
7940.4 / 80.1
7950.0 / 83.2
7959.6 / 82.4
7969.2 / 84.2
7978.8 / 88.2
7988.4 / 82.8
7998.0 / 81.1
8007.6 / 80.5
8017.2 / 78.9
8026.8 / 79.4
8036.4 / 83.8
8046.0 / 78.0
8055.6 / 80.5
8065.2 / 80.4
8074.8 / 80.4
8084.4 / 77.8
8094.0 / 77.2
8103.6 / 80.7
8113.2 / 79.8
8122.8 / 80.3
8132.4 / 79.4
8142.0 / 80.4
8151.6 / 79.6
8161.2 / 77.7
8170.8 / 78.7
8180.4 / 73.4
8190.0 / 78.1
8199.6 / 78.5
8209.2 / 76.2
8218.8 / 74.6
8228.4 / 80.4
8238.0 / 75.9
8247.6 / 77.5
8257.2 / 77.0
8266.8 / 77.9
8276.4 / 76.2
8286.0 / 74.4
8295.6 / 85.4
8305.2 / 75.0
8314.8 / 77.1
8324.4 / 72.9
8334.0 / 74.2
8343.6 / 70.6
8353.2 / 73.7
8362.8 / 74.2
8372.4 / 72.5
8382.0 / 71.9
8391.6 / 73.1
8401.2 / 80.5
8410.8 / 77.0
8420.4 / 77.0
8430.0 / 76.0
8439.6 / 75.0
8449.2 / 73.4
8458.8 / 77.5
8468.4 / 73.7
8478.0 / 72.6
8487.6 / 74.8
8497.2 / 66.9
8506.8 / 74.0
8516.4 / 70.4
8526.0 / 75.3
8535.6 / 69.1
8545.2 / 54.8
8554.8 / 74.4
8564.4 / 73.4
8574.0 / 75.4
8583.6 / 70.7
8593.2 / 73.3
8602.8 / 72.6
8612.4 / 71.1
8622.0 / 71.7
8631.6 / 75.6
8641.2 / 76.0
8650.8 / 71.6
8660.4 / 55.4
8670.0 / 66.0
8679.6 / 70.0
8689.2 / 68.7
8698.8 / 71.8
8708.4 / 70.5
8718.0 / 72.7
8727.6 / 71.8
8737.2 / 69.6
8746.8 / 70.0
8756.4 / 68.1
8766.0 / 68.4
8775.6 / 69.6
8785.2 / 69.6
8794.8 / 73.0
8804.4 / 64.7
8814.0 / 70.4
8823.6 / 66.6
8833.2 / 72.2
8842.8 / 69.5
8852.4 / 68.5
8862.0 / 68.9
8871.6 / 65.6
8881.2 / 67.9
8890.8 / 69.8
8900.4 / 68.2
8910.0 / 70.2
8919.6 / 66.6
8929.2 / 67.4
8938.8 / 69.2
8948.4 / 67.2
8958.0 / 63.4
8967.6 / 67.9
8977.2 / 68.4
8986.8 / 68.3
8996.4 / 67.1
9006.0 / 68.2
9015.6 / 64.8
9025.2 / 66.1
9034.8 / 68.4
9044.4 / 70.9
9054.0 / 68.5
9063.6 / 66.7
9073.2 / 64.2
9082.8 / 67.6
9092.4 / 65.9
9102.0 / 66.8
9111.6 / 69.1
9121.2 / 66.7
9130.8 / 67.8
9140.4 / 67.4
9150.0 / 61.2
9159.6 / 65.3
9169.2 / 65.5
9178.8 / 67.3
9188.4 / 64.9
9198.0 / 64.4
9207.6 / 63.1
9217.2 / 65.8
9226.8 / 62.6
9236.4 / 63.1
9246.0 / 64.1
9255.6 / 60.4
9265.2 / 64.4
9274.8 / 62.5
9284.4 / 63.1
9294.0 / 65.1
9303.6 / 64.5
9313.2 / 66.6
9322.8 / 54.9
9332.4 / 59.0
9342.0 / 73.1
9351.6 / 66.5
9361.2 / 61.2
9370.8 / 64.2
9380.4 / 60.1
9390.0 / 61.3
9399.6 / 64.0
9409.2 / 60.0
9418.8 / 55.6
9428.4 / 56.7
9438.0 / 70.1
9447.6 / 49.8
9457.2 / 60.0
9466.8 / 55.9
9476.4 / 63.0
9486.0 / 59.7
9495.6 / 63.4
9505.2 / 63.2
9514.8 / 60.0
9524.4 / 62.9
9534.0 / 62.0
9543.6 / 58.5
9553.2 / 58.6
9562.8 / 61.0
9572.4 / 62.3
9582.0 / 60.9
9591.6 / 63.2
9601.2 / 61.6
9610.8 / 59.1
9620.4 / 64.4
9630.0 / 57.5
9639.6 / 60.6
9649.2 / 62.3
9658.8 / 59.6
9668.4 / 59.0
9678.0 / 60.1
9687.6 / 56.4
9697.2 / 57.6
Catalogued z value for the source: 0.000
